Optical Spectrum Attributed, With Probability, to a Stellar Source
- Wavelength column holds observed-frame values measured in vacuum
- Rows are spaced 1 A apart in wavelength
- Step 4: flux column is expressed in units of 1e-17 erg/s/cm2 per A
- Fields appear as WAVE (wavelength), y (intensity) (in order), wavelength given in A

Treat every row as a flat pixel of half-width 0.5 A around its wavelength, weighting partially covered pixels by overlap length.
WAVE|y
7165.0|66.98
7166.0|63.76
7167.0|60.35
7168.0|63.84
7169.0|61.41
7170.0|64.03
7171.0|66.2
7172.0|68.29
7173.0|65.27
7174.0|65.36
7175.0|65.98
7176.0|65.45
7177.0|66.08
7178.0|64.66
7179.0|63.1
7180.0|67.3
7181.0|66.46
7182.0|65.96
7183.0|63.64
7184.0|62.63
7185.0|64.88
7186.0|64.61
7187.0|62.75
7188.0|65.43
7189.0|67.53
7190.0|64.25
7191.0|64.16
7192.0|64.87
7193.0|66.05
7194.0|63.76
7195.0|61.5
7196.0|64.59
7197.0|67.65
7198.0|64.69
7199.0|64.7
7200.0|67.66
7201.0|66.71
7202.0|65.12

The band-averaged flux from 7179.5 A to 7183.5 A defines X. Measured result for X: 65.8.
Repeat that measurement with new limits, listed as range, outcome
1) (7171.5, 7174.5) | 66.3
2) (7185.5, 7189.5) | 65.1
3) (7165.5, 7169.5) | 62.3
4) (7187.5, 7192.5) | 65.2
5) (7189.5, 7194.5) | 64.6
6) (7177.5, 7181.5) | 65.4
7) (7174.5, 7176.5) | 65.7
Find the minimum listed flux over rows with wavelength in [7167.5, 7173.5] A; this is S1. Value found 61.41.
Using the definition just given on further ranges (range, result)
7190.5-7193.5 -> 64.16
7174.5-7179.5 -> 63.1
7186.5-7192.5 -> 62.75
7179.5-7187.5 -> 62.63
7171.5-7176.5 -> 65.27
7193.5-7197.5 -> 61.5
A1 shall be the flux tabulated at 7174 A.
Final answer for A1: 65.36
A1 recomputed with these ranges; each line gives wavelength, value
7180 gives 67.3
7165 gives 66.98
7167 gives 60.35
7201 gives 66.71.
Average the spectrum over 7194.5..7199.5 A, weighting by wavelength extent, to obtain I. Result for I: 64.6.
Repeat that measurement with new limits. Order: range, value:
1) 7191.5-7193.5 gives 65.5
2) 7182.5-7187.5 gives 63.7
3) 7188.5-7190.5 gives 65.9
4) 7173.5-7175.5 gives 65.7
